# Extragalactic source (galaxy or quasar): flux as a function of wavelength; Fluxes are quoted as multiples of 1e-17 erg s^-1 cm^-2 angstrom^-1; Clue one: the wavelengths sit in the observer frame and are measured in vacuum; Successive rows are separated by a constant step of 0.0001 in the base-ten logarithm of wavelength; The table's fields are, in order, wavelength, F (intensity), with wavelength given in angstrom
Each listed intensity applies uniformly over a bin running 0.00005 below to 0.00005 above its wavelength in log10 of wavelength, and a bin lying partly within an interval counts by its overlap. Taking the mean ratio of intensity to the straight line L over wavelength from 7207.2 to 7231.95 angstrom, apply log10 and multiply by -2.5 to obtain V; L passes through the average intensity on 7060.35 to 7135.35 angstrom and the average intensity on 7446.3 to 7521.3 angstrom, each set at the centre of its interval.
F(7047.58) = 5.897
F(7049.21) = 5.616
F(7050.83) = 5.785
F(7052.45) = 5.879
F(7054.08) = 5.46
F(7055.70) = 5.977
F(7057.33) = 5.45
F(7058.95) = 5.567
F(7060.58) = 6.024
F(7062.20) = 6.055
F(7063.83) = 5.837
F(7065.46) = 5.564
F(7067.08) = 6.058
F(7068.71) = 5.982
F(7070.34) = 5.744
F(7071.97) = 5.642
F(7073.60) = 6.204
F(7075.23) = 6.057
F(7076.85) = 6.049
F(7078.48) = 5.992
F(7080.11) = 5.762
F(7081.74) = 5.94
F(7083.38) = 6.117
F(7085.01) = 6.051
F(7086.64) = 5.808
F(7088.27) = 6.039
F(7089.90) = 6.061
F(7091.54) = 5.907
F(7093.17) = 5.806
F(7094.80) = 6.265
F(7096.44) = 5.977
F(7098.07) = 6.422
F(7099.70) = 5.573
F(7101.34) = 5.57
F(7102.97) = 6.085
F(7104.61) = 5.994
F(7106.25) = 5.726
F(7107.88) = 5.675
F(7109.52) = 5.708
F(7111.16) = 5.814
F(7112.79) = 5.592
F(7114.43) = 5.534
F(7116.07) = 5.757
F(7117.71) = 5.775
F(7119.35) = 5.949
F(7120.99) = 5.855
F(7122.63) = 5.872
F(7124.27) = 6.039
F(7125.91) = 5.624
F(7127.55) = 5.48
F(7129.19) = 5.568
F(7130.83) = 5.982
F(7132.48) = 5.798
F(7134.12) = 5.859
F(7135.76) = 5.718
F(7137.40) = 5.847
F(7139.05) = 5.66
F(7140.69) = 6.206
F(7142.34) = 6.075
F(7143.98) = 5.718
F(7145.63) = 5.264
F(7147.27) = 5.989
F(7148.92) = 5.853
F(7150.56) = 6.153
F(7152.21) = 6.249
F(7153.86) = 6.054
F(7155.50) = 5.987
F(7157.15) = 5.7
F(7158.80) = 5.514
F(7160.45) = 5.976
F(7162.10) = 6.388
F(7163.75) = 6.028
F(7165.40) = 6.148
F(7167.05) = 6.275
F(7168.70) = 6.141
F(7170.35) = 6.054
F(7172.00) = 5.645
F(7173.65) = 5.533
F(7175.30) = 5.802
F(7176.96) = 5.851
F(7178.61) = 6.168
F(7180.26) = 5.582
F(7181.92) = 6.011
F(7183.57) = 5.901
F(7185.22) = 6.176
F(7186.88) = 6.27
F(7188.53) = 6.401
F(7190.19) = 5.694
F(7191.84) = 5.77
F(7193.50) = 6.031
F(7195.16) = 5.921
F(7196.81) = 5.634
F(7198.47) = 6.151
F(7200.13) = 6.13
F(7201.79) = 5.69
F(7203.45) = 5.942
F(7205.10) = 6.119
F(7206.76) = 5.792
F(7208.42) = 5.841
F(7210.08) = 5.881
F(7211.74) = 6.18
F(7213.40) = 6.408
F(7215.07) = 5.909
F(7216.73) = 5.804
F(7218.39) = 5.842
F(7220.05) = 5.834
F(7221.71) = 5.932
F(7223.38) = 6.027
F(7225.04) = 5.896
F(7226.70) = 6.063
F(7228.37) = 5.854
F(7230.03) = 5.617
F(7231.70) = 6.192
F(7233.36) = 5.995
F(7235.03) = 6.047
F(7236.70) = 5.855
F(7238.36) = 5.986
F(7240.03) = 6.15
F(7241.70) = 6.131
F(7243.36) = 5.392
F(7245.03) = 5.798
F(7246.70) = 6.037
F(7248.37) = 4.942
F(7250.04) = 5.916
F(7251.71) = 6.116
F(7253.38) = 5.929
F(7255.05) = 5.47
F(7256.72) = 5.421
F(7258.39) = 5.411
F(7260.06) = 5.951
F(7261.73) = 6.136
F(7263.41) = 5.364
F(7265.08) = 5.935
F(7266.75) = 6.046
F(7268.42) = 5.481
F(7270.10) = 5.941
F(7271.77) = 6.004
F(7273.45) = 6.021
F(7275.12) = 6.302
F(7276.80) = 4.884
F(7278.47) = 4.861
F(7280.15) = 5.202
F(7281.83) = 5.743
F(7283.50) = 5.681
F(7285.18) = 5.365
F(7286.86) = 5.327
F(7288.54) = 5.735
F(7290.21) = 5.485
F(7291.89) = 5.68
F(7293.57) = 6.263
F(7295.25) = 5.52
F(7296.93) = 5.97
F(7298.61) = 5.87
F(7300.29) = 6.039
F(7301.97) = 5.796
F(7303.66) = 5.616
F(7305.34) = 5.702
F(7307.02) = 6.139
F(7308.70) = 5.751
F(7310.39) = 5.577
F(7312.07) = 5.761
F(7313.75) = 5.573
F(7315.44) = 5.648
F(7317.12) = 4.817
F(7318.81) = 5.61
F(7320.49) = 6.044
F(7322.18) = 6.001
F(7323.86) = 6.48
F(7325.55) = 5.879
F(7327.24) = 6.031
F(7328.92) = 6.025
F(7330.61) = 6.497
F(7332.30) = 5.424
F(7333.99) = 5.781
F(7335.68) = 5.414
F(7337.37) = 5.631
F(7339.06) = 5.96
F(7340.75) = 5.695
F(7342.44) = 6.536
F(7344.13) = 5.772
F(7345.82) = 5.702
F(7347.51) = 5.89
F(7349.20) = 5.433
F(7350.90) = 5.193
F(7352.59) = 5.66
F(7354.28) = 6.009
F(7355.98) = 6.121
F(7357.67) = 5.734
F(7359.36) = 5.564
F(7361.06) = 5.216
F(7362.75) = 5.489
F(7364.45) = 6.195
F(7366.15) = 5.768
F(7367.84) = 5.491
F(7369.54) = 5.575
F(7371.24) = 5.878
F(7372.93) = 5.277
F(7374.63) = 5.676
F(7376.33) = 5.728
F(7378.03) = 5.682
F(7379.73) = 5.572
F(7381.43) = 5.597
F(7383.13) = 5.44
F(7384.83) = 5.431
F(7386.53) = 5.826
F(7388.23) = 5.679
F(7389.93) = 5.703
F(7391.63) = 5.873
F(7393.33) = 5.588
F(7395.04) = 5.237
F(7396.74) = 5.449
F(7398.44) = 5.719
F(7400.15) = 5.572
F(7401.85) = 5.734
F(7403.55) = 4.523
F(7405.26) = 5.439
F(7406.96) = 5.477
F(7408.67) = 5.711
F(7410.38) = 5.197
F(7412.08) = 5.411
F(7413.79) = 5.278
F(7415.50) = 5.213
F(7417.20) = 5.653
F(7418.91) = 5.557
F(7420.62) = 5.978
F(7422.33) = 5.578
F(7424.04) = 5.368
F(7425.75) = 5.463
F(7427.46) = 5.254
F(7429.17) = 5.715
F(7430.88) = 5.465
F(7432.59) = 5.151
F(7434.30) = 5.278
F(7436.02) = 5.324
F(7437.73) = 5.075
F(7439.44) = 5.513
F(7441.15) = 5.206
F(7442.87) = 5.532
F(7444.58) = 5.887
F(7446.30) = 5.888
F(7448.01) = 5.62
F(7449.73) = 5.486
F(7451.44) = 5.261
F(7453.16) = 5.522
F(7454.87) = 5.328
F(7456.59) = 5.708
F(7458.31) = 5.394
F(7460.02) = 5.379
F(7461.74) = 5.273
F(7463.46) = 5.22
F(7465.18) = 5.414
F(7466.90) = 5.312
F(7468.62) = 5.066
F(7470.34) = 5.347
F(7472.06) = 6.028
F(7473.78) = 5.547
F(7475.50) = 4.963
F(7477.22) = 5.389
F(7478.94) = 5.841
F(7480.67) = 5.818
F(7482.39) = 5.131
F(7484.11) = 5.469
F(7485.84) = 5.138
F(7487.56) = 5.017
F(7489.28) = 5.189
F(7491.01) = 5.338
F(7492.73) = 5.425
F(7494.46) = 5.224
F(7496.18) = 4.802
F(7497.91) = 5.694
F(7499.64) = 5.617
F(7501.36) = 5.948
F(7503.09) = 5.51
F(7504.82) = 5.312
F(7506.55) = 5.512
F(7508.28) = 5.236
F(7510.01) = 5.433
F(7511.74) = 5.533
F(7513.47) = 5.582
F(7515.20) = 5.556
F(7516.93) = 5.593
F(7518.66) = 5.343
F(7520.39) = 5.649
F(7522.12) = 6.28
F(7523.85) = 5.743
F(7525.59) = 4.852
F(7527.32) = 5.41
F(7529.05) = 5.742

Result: -0.04 mag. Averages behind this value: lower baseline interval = 5.87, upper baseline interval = 5.43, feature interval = 5.94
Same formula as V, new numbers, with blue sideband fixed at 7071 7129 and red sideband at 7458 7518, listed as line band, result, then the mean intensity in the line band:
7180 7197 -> -0.04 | 5.97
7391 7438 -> 0.01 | 5.44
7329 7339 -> -0.04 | 5.78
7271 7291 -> 0.02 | 5.55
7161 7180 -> -0.04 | 5.99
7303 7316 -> -0.02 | 5.72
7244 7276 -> -0.02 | 5.8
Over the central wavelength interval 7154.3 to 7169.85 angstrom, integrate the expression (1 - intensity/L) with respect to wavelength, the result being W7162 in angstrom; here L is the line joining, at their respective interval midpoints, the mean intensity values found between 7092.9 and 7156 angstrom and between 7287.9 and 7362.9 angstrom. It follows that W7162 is -0.5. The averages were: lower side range 5.85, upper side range 5.78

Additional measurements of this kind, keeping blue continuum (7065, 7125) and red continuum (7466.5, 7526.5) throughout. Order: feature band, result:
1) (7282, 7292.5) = 0.2 angstrom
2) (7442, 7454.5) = -0.2 angstrom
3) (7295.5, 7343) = -1.5 angstrom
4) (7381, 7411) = 0.2 angstrom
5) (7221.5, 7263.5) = -0.8 angstrom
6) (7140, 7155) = -0.3 angstrom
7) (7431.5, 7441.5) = 0.4 angstrom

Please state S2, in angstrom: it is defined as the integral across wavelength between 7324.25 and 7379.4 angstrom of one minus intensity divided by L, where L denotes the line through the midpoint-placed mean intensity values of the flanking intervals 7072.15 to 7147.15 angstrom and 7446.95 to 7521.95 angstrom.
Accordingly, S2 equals -1.7 angstrom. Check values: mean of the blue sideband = 5.86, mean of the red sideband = 5.43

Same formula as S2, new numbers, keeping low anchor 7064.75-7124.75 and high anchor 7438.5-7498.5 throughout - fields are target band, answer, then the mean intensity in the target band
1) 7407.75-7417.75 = 0.14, 5.4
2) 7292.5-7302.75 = -0.50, 5.91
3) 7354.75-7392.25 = -0.89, 5.66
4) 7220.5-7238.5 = -0.73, 5.95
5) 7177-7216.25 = -1.49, 5.98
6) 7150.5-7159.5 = -0.18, 5.93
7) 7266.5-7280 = 0.02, 5.65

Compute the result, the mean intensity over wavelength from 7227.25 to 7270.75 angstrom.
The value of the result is 5.81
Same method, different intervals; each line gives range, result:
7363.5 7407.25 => 5.58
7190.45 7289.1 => 5.81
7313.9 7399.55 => 5.71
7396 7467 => 5.44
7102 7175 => 5.86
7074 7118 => 5.9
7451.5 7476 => 5.39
